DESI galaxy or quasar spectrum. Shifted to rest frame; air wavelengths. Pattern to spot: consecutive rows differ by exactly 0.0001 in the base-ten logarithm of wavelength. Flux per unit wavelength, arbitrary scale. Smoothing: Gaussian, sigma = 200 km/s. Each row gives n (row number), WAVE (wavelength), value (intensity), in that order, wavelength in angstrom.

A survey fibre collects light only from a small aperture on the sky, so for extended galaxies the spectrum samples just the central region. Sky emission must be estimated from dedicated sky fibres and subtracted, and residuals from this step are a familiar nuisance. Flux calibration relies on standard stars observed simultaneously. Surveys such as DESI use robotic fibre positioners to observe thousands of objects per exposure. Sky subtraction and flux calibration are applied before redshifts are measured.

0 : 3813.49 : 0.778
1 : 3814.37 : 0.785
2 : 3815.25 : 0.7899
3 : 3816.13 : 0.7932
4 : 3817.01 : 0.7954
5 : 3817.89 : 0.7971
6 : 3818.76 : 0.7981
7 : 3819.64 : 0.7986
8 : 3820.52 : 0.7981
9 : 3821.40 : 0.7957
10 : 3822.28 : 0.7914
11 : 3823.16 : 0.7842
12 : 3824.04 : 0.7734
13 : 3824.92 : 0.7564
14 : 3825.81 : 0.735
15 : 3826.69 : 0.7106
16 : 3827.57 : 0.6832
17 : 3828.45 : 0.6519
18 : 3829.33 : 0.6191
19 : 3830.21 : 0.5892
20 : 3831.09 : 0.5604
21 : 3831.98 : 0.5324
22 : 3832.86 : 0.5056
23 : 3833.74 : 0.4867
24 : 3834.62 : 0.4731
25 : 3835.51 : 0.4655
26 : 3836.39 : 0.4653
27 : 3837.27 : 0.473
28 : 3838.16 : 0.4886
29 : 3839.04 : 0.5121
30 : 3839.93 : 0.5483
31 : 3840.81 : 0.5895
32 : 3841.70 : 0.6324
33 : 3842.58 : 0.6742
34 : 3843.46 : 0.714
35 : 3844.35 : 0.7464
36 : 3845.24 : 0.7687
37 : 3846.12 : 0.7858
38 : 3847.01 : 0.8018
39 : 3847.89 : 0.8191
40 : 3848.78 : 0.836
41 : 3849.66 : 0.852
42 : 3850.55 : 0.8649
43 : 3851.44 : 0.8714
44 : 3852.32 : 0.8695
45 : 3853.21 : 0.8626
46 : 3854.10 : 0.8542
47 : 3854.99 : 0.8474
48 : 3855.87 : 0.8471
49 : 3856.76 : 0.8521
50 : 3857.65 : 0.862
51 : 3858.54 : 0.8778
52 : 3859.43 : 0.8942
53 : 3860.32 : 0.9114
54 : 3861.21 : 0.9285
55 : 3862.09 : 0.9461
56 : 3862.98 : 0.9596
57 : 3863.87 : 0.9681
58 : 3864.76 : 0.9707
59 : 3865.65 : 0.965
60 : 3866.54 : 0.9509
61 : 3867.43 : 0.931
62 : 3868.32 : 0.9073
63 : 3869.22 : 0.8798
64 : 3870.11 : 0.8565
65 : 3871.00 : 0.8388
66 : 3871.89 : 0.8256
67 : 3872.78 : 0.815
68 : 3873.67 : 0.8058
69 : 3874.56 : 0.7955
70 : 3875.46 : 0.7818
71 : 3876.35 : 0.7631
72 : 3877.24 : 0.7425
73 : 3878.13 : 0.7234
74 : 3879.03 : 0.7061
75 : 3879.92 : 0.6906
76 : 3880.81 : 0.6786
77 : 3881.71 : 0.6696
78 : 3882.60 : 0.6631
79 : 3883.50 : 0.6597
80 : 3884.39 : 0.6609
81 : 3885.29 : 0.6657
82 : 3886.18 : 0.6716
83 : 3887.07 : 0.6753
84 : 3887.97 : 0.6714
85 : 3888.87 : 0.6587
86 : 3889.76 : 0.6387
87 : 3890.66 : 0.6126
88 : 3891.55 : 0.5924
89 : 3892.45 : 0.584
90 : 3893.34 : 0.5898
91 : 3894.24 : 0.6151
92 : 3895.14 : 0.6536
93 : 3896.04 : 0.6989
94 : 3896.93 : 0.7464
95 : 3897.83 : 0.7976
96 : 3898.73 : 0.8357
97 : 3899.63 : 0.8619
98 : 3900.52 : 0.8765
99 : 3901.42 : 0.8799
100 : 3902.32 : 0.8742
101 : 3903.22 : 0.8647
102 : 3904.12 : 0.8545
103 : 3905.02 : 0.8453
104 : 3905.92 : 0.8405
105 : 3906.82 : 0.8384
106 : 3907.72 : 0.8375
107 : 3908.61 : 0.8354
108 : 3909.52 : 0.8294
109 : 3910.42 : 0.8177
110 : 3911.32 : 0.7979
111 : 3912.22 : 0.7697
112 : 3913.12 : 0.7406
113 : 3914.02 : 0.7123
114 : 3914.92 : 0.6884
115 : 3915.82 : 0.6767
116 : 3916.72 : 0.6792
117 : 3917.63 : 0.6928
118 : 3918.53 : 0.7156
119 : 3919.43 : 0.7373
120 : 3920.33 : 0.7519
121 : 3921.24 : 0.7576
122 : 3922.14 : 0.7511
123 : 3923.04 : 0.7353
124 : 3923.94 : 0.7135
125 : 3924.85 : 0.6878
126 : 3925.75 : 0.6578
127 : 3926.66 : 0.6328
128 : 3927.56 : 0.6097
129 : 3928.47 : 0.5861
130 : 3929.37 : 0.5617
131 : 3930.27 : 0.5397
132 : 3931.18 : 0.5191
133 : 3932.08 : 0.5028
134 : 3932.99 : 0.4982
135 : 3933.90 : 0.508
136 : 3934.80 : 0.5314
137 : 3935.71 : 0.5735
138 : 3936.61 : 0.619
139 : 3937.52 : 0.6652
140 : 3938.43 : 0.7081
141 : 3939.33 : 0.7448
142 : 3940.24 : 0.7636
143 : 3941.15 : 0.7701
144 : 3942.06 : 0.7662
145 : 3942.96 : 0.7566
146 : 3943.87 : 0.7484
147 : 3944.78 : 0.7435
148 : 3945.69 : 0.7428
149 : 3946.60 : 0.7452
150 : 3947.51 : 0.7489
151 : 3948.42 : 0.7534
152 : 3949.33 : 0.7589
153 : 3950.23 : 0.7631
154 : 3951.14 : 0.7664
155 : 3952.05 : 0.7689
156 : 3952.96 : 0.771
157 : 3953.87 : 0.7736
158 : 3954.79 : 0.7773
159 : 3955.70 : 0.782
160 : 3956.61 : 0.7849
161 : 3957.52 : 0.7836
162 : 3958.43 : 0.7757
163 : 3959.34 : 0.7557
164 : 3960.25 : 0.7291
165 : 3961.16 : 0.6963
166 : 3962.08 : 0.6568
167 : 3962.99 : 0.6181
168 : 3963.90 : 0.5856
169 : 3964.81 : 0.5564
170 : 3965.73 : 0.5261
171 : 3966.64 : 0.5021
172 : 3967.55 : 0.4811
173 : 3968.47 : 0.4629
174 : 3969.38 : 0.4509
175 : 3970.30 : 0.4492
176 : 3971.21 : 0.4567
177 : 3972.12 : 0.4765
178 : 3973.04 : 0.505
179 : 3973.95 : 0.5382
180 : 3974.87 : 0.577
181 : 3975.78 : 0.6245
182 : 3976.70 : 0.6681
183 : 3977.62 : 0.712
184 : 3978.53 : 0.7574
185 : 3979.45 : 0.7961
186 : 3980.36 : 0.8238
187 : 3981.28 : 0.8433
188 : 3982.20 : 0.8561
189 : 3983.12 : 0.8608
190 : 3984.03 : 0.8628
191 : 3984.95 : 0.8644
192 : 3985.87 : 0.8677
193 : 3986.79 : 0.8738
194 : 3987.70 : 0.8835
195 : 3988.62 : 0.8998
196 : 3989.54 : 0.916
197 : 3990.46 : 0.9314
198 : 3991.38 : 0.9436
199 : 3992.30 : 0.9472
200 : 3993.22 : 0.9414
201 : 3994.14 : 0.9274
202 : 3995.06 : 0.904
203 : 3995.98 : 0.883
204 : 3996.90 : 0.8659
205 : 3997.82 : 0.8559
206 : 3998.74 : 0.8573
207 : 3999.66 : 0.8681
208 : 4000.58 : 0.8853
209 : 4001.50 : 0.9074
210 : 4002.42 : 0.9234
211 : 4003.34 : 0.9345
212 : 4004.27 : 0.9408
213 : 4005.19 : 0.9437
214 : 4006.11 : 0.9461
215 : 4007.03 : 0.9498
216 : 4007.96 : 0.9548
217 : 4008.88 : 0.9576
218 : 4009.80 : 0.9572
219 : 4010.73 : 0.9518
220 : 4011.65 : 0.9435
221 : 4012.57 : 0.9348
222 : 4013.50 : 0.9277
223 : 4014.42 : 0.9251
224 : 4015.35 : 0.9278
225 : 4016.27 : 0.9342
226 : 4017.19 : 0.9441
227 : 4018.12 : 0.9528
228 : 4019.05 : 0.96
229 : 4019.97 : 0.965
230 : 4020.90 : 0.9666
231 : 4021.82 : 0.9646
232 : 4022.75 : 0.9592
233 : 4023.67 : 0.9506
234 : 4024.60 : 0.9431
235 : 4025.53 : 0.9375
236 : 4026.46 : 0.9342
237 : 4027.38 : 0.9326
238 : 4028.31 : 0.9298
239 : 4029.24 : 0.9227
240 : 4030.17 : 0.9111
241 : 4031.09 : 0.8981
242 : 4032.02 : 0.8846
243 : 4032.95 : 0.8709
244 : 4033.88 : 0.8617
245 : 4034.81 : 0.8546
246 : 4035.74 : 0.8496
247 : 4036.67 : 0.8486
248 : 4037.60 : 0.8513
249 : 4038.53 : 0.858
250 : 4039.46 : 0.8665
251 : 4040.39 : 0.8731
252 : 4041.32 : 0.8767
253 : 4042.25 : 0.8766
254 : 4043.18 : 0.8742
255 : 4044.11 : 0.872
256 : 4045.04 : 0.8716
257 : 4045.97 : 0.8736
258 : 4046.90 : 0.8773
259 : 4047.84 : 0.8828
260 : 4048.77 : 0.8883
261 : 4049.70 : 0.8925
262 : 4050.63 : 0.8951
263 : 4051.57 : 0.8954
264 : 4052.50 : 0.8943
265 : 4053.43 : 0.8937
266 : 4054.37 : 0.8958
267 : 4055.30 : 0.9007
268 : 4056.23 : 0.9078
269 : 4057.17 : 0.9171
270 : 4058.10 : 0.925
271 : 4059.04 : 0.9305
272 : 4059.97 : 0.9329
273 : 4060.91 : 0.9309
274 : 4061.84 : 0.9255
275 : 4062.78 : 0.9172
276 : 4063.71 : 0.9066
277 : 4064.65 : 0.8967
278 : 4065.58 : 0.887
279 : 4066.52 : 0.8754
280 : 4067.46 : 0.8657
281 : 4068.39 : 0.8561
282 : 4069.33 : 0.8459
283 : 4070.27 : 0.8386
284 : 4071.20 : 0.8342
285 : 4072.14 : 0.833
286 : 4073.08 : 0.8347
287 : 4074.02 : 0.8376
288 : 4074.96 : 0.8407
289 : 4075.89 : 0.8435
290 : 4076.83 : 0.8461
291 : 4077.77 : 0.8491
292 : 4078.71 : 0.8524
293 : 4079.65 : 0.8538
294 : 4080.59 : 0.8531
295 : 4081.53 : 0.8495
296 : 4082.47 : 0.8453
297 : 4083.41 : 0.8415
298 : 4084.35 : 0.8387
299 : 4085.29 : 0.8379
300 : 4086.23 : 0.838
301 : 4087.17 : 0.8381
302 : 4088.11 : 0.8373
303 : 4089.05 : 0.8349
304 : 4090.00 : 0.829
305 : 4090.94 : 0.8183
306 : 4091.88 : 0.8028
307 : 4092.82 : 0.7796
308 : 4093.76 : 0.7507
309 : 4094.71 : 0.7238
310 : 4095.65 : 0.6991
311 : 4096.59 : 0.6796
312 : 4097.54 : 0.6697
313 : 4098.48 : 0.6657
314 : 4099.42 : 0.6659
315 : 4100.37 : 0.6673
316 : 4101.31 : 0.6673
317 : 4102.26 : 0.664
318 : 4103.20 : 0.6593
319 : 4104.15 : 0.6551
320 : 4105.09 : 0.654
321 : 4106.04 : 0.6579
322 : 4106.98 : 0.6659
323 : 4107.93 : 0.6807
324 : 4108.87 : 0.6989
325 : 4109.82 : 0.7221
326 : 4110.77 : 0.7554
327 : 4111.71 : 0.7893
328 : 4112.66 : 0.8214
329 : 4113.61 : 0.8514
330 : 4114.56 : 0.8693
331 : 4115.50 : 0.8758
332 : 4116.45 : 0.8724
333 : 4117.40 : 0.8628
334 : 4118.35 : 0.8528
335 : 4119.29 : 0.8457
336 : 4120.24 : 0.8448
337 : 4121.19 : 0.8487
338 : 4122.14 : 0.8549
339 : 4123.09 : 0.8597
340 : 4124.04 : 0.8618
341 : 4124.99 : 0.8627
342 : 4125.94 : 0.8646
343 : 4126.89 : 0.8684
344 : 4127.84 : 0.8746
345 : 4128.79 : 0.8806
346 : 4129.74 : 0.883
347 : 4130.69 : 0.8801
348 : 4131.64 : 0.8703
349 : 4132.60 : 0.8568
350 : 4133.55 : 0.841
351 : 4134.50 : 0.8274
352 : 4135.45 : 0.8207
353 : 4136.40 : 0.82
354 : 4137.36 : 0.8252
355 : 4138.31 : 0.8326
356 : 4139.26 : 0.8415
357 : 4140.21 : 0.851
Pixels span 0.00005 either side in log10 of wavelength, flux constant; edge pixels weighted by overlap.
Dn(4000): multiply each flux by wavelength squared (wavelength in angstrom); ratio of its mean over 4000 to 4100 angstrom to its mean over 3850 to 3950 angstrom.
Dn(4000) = 1.3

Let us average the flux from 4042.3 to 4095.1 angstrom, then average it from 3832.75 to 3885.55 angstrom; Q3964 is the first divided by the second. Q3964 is 1.13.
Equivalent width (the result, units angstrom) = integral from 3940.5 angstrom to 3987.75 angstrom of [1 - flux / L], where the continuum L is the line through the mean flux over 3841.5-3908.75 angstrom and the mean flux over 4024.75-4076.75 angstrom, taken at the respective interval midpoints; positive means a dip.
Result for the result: 7.7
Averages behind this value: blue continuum 0.793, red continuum 0.884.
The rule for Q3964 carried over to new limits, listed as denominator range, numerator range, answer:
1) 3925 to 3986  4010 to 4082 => 1.33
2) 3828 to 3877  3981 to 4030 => 1.21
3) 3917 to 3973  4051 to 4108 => 1.23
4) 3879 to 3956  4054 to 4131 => 1.15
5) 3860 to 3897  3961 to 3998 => 0.95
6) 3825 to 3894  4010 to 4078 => 1.22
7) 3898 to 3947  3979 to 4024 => 1.27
